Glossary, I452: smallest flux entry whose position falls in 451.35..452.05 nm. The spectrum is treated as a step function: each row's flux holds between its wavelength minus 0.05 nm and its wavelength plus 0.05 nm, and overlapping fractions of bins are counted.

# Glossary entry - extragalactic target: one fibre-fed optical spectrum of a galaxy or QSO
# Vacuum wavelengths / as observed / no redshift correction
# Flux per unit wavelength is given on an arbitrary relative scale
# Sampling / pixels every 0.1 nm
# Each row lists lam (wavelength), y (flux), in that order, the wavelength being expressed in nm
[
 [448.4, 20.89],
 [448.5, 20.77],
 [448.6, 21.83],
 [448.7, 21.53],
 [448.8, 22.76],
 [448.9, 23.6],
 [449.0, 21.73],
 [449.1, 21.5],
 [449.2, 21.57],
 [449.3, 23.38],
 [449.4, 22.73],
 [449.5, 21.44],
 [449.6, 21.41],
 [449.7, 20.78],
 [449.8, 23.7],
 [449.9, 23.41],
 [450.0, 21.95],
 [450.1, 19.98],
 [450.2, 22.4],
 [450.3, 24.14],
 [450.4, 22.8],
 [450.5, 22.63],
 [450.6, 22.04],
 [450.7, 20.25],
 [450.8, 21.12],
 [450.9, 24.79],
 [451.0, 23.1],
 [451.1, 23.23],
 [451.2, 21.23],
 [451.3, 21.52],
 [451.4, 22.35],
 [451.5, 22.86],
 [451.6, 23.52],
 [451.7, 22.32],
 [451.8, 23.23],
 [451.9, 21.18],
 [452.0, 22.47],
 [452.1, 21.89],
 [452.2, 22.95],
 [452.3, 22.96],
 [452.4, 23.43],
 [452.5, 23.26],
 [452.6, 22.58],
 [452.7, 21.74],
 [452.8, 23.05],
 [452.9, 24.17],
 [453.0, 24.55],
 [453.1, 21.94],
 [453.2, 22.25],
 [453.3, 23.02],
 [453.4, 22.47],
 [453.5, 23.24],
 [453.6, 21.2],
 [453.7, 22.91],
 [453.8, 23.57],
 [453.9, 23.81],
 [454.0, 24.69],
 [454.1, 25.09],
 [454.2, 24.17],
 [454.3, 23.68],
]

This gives 21.18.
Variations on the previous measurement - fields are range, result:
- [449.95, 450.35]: 19.98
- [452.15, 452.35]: 22.95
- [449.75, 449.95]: 23.41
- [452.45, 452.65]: 22.58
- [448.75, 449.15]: 21.5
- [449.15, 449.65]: 21.41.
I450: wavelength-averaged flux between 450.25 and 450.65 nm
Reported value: 22.9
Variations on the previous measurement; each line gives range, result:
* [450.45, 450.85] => 21.5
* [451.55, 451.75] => 22.9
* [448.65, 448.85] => 22.1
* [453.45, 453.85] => 22.7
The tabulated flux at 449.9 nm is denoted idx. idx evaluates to 23.41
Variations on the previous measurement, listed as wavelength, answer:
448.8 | 22.76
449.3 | 23.38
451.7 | 22.32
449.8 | 23.7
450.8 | 21.12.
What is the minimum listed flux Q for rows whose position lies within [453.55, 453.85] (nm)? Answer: 21.2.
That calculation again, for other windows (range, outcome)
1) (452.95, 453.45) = 21.94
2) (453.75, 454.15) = 23.57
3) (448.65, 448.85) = 21.53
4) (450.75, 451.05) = 21.12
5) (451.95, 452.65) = 21.89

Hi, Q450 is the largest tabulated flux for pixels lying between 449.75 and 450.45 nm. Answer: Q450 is 24.14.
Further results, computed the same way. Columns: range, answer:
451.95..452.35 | 22.96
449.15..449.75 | 23.38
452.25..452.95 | 24.17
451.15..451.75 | 23.52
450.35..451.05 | 24.79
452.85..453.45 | 24.55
